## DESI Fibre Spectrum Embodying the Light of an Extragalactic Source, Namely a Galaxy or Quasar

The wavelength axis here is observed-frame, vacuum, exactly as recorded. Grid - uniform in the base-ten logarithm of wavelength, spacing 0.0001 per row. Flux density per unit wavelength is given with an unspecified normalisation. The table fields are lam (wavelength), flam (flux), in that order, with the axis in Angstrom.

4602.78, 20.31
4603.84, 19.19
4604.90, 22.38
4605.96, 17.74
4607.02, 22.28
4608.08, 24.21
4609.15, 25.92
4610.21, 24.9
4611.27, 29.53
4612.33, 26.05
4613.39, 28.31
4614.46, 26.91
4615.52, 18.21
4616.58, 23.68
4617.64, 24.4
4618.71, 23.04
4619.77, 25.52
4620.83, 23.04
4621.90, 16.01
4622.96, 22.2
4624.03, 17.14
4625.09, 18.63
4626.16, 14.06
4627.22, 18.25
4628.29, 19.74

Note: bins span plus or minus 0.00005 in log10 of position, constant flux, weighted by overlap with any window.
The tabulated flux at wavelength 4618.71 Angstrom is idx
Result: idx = 23.04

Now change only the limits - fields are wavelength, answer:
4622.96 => 22.2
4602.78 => 20.31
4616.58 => 23.68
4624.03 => 17.14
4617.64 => 24.4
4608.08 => 24.21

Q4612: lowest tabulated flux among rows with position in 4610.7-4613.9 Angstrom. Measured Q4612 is 26.05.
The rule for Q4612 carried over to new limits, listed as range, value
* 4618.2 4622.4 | 16.01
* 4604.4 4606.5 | 17.74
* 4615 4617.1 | 18.21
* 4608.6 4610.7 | 24.9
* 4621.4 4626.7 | 14.06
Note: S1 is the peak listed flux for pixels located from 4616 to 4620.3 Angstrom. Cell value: 25.52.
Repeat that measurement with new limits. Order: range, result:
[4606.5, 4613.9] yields 29.53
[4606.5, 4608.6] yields 24.21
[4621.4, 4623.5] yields 22.2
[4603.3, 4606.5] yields 22.38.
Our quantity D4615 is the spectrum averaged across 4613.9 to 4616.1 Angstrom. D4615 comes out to 22.6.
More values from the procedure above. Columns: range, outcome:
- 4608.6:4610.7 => 25.3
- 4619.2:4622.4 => 21.6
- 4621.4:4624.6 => 18.5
